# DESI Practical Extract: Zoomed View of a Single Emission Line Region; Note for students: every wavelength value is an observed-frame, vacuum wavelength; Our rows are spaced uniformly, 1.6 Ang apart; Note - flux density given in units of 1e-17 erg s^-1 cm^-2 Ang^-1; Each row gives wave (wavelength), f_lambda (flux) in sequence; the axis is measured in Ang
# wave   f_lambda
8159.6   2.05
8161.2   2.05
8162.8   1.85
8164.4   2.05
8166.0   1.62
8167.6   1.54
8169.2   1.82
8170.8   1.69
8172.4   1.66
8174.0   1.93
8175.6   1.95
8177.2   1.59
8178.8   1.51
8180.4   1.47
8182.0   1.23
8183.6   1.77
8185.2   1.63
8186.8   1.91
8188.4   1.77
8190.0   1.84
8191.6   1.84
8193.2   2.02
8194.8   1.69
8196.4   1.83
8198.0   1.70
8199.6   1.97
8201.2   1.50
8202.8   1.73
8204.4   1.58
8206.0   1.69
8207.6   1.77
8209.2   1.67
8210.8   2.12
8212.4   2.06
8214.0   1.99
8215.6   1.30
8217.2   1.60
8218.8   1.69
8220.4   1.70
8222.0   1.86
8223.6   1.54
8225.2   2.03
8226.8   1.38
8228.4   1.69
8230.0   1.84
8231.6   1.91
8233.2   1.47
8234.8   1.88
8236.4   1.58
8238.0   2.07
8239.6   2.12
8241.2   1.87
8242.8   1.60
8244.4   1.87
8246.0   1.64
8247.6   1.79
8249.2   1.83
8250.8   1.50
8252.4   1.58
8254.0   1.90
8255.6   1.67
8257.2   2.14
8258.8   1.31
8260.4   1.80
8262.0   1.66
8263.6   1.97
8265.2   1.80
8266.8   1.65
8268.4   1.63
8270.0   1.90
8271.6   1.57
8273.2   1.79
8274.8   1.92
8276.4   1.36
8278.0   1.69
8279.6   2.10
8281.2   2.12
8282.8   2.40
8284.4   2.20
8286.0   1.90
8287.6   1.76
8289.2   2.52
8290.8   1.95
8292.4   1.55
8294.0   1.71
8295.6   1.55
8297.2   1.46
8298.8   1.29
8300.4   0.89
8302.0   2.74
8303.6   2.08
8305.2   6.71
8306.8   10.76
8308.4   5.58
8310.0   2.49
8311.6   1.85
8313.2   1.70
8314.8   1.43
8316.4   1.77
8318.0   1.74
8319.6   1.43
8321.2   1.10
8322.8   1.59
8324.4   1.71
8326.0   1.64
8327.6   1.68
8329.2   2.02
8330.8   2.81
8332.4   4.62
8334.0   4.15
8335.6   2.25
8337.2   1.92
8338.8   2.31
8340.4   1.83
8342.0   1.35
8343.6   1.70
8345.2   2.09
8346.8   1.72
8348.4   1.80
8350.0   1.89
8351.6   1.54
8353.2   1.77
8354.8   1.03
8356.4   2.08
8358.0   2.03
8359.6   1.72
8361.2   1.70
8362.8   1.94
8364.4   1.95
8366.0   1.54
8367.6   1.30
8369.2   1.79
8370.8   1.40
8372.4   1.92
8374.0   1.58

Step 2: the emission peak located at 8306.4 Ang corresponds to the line Halpha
